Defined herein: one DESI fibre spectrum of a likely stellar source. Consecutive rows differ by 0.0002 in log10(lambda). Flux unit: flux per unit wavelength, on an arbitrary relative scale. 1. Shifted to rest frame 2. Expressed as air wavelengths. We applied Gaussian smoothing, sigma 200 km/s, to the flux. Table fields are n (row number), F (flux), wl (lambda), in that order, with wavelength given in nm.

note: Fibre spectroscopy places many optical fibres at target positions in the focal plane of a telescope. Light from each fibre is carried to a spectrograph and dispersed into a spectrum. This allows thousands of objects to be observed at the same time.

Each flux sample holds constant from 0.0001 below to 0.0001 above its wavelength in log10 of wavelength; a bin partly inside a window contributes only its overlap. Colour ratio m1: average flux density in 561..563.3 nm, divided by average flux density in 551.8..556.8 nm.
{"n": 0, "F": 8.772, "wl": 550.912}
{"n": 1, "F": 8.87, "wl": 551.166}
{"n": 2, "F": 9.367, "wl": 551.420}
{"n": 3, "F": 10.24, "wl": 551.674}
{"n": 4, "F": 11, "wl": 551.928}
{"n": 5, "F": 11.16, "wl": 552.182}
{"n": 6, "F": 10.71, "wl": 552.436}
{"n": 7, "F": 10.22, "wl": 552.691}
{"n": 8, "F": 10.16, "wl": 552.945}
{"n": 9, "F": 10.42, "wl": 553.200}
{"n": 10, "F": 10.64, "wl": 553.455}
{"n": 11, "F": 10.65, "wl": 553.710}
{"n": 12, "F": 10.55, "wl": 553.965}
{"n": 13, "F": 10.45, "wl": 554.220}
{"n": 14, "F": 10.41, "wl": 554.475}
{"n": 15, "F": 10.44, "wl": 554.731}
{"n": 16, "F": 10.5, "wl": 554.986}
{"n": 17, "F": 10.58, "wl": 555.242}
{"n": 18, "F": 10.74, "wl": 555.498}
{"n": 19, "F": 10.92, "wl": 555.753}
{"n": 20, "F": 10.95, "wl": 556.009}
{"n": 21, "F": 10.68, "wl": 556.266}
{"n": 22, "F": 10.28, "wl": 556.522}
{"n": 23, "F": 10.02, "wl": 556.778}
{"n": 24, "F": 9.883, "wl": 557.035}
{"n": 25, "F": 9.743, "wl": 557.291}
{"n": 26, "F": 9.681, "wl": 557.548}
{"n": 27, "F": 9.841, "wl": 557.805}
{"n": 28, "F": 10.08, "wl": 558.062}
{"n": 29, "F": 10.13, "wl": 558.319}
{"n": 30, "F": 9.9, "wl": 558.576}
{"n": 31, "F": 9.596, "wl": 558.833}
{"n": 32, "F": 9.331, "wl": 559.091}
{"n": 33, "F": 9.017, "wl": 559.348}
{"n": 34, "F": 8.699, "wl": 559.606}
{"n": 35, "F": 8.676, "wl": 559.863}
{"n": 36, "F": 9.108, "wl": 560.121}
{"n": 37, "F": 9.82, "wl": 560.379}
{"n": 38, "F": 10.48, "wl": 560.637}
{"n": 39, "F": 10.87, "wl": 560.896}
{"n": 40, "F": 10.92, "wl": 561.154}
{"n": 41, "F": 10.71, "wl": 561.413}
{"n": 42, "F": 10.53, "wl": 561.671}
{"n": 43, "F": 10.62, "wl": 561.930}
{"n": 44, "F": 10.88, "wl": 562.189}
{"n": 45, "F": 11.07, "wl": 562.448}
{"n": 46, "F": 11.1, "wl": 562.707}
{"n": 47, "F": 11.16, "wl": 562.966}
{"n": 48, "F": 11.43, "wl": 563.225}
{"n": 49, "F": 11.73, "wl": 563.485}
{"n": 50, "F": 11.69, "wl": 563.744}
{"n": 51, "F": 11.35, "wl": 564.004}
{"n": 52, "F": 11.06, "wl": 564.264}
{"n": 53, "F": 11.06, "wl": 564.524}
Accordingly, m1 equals 1.03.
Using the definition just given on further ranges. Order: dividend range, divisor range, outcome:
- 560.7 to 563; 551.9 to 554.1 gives 1.02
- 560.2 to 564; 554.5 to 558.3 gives 1.06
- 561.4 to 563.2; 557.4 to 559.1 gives 1.11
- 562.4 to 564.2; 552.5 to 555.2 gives 1.09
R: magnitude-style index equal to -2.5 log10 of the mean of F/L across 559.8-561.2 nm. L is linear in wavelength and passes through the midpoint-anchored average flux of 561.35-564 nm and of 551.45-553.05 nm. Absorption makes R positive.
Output 0.10 mag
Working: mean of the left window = 10.5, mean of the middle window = 9.98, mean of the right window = 11.1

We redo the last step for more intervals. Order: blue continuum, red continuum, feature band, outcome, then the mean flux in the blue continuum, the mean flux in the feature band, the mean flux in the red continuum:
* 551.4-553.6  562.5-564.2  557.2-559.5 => 0.13 mag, 10.5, 9.69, 11.4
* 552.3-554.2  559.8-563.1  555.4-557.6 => 0.02 mag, 10.5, 10.3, 10.5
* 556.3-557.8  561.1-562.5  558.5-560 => 0.13 mag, 9.96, 9.18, 10.8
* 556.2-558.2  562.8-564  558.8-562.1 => 0.09 mag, 10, 9.9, 11.5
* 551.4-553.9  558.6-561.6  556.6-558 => 0.02 mag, 10.5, 9.86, 9.77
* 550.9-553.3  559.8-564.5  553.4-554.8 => -0.03 mag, 10.2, 10.5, 10.8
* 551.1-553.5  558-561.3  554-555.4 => -0.04 mag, 10.3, 10.5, 9.74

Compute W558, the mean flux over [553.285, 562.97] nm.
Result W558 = 10.2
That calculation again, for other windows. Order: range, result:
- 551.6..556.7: 10.6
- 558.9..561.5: 9.74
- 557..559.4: 9.74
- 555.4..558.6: 10.2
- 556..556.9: 10.4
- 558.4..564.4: 10.4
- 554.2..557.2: 10.5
